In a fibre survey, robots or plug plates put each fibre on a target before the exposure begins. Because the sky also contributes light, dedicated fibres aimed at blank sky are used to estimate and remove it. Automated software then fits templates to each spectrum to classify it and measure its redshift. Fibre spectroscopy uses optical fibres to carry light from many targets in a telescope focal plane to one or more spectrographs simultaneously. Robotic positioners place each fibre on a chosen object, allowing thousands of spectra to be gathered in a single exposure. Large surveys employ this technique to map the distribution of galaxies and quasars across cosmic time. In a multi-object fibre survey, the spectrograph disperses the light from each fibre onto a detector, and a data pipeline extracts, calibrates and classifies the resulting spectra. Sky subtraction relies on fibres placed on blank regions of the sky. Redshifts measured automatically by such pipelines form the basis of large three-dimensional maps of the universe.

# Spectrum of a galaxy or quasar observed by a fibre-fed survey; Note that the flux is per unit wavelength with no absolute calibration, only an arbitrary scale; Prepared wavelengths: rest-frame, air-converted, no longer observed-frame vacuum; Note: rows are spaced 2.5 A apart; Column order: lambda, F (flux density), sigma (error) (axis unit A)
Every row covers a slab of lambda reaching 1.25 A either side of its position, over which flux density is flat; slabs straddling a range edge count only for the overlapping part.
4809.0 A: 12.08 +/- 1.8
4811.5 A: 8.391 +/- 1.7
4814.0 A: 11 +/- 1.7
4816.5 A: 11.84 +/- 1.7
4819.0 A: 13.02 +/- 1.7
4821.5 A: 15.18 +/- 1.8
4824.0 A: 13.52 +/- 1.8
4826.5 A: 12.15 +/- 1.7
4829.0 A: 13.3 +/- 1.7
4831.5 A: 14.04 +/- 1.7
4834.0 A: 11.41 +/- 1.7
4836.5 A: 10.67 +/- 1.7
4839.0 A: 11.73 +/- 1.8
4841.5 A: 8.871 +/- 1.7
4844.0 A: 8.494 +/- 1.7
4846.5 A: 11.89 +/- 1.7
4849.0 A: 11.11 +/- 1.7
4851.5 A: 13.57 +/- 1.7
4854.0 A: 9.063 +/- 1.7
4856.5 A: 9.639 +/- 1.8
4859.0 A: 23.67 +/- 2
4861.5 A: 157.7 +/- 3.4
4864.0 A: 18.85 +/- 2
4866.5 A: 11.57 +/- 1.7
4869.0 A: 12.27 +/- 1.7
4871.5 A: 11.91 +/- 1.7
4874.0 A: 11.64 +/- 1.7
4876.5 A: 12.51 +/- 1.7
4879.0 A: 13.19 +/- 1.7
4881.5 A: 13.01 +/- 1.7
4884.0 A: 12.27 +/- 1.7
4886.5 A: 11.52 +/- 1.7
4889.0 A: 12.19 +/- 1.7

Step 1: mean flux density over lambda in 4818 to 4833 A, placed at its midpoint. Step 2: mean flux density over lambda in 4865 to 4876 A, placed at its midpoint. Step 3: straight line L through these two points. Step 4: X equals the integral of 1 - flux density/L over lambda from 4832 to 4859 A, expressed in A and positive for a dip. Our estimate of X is 3.15 A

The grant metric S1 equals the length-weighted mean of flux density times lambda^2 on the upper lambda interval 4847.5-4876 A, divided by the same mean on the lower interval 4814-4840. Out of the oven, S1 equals 2.1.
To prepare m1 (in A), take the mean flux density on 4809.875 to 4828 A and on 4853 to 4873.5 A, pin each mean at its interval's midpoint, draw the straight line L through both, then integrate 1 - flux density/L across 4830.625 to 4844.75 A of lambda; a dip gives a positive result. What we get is 6.4 A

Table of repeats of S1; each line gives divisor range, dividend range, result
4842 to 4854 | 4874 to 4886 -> 1.17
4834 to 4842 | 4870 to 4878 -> 1.14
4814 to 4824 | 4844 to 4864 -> 2.43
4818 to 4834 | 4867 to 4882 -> 0.94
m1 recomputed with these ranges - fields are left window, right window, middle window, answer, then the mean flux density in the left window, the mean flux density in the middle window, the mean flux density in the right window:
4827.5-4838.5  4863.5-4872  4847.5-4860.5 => -3.2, 12.3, 16.2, 13.3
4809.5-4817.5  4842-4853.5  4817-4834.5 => -4.2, 10.5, 13.2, 11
